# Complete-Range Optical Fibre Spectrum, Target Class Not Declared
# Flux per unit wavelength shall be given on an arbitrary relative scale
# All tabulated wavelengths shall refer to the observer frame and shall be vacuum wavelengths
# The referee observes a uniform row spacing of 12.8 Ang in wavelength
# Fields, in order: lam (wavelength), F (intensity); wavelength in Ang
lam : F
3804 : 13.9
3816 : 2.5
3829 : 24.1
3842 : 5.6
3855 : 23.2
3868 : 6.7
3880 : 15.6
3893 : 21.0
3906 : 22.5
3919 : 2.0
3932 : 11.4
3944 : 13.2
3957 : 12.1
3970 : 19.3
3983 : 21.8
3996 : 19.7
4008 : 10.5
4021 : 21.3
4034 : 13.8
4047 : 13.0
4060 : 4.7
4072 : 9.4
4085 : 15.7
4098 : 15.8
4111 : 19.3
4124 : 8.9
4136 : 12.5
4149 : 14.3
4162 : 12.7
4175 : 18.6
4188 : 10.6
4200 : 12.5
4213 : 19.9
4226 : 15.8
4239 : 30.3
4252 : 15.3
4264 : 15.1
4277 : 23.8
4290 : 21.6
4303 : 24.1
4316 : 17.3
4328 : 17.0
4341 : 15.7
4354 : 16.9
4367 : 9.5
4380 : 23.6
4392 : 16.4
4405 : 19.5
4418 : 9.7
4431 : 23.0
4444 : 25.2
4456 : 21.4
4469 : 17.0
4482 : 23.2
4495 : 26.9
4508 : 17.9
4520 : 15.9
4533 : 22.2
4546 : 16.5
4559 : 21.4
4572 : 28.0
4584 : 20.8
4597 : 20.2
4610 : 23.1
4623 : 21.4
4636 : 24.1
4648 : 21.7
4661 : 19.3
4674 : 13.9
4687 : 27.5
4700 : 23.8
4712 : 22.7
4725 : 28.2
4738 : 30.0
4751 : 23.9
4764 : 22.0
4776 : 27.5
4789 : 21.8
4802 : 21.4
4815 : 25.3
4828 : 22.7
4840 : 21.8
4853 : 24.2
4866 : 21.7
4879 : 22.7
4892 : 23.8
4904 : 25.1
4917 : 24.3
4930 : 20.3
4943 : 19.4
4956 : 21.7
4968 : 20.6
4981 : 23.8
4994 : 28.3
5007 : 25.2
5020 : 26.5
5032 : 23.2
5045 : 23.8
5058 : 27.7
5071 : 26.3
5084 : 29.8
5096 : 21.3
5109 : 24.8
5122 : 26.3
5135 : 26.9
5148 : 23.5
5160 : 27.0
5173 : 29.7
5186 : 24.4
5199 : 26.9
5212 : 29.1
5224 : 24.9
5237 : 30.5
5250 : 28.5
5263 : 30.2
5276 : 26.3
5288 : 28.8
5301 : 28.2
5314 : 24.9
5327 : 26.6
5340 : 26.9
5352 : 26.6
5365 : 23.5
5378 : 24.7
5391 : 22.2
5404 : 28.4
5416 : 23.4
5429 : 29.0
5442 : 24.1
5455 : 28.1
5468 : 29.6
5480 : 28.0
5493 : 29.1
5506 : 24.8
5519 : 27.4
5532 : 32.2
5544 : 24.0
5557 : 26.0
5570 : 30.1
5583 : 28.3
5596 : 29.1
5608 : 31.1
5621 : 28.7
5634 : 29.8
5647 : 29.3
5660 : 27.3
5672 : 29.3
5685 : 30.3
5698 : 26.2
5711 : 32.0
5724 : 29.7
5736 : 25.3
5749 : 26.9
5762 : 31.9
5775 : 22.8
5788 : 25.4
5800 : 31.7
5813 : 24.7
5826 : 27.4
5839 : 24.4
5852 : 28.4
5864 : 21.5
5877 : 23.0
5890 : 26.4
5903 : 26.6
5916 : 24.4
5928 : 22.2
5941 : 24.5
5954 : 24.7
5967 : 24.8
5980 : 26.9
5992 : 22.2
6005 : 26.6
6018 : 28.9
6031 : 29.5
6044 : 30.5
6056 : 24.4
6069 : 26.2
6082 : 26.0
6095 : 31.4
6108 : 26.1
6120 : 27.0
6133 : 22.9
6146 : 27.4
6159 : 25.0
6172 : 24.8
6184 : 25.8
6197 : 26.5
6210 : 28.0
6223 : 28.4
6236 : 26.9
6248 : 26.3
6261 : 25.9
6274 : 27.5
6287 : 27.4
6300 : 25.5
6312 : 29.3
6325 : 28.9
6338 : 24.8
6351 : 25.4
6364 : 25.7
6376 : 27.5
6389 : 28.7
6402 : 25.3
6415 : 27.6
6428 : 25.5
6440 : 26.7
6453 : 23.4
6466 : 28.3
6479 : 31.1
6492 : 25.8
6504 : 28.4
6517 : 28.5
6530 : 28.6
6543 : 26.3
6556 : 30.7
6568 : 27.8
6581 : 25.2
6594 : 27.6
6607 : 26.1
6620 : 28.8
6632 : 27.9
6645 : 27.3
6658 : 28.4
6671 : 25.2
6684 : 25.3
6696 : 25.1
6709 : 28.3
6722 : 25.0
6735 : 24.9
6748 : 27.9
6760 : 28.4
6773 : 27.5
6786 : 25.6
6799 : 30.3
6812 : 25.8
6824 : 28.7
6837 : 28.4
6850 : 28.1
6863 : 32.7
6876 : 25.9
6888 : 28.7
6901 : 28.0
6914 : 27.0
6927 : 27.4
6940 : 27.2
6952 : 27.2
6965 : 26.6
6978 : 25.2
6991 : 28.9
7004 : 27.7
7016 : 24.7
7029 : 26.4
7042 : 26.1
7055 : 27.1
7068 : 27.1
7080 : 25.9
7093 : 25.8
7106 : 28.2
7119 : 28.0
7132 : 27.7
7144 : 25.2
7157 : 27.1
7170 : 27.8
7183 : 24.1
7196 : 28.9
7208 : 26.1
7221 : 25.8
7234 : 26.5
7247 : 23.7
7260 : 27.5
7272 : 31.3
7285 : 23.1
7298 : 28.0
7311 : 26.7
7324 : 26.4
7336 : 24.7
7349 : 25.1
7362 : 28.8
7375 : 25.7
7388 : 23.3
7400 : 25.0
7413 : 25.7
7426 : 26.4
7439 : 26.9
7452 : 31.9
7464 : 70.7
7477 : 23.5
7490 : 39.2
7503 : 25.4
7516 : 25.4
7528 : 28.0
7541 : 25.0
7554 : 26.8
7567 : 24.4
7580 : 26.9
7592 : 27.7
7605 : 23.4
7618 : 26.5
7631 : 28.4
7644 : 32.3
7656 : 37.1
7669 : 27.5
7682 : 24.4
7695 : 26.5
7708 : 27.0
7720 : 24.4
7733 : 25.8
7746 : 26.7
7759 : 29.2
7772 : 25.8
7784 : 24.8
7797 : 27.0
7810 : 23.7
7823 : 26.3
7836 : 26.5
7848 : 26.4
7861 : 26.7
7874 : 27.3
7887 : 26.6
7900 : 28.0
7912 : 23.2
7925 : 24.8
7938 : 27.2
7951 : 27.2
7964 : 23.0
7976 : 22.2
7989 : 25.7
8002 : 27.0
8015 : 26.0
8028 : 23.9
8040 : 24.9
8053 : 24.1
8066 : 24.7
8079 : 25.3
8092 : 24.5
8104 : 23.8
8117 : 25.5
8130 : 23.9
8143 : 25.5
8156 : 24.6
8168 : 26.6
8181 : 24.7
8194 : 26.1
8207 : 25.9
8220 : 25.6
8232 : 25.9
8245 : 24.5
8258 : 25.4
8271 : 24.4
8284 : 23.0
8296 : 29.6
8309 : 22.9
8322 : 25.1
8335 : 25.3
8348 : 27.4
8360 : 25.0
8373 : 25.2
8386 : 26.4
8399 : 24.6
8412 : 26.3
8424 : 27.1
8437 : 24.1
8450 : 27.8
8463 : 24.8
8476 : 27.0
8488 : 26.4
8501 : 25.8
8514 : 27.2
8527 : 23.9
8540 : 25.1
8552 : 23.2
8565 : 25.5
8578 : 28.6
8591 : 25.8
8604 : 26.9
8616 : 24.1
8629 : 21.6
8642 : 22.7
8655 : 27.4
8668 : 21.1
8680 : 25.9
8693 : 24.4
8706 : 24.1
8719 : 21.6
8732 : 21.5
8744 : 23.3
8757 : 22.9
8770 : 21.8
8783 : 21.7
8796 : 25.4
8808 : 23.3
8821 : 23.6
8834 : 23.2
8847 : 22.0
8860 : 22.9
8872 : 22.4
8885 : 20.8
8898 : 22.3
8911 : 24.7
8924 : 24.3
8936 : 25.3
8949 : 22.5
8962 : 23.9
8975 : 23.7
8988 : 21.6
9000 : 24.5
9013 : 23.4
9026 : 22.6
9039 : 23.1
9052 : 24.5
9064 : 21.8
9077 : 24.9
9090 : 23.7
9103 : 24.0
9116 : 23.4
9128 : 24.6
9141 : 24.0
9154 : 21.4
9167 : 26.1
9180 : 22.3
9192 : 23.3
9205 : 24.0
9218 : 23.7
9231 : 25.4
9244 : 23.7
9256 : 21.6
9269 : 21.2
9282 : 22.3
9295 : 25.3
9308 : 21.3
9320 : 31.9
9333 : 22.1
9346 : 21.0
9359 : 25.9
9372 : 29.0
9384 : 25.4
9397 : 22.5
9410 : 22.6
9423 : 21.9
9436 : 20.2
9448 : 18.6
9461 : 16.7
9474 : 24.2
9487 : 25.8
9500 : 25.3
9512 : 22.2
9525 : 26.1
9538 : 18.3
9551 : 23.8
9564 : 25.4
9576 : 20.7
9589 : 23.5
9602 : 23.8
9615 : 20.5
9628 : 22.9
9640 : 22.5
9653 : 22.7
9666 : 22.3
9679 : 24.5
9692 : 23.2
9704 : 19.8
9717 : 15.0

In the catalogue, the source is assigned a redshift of 0.14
